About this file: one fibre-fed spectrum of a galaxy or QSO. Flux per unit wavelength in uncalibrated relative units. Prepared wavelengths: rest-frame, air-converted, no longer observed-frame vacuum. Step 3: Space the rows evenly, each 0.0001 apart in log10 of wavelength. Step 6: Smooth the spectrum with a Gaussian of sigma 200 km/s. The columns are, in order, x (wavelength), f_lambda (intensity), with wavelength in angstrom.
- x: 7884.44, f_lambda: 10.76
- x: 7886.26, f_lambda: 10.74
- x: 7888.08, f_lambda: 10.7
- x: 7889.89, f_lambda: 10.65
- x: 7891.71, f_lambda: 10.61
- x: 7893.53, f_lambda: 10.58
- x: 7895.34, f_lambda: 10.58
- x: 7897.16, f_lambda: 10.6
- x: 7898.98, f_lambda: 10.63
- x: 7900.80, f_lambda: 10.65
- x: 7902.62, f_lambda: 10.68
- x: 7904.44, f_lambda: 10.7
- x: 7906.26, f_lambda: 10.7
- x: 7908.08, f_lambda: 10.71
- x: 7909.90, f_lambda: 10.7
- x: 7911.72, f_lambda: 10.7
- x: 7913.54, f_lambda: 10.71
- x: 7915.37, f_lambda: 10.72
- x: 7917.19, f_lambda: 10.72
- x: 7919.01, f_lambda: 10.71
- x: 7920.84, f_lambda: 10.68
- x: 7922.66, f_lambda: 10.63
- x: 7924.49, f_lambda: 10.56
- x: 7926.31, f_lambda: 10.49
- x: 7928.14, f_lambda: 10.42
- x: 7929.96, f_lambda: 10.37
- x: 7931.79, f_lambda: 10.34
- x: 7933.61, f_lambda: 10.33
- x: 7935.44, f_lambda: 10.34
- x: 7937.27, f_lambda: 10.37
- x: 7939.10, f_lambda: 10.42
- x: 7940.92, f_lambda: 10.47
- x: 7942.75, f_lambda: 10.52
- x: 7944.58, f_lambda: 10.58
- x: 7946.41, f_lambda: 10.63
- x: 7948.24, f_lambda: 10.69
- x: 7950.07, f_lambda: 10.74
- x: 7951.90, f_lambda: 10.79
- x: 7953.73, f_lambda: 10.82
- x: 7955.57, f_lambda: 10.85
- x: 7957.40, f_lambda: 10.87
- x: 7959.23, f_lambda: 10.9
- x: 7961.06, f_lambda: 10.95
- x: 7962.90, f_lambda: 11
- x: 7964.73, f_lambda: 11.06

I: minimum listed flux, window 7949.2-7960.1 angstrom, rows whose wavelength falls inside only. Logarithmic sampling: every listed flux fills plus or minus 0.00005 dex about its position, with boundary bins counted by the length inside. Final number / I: 10.74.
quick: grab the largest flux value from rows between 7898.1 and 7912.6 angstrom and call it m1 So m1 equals 10.71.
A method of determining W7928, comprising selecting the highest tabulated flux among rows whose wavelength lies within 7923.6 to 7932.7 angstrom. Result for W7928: 10.56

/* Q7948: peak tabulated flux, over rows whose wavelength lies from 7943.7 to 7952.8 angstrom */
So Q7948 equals 10.79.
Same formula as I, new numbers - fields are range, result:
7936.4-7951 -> 10.37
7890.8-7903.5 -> 10.58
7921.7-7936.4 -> 10.33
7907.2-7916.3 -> 10.7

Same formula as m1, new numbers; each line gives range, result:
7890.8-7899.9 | 10.63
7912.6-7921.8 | 10.72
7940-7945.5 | 10.58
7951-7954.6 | 10.82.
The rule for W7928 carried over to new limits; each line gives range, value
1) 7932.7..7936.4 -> 10.34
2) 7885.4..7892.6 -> 10.74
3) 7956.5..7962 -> 10.95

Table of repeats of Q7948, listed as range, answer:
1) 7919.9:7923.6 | 10.68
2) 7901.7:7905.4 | 10.7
